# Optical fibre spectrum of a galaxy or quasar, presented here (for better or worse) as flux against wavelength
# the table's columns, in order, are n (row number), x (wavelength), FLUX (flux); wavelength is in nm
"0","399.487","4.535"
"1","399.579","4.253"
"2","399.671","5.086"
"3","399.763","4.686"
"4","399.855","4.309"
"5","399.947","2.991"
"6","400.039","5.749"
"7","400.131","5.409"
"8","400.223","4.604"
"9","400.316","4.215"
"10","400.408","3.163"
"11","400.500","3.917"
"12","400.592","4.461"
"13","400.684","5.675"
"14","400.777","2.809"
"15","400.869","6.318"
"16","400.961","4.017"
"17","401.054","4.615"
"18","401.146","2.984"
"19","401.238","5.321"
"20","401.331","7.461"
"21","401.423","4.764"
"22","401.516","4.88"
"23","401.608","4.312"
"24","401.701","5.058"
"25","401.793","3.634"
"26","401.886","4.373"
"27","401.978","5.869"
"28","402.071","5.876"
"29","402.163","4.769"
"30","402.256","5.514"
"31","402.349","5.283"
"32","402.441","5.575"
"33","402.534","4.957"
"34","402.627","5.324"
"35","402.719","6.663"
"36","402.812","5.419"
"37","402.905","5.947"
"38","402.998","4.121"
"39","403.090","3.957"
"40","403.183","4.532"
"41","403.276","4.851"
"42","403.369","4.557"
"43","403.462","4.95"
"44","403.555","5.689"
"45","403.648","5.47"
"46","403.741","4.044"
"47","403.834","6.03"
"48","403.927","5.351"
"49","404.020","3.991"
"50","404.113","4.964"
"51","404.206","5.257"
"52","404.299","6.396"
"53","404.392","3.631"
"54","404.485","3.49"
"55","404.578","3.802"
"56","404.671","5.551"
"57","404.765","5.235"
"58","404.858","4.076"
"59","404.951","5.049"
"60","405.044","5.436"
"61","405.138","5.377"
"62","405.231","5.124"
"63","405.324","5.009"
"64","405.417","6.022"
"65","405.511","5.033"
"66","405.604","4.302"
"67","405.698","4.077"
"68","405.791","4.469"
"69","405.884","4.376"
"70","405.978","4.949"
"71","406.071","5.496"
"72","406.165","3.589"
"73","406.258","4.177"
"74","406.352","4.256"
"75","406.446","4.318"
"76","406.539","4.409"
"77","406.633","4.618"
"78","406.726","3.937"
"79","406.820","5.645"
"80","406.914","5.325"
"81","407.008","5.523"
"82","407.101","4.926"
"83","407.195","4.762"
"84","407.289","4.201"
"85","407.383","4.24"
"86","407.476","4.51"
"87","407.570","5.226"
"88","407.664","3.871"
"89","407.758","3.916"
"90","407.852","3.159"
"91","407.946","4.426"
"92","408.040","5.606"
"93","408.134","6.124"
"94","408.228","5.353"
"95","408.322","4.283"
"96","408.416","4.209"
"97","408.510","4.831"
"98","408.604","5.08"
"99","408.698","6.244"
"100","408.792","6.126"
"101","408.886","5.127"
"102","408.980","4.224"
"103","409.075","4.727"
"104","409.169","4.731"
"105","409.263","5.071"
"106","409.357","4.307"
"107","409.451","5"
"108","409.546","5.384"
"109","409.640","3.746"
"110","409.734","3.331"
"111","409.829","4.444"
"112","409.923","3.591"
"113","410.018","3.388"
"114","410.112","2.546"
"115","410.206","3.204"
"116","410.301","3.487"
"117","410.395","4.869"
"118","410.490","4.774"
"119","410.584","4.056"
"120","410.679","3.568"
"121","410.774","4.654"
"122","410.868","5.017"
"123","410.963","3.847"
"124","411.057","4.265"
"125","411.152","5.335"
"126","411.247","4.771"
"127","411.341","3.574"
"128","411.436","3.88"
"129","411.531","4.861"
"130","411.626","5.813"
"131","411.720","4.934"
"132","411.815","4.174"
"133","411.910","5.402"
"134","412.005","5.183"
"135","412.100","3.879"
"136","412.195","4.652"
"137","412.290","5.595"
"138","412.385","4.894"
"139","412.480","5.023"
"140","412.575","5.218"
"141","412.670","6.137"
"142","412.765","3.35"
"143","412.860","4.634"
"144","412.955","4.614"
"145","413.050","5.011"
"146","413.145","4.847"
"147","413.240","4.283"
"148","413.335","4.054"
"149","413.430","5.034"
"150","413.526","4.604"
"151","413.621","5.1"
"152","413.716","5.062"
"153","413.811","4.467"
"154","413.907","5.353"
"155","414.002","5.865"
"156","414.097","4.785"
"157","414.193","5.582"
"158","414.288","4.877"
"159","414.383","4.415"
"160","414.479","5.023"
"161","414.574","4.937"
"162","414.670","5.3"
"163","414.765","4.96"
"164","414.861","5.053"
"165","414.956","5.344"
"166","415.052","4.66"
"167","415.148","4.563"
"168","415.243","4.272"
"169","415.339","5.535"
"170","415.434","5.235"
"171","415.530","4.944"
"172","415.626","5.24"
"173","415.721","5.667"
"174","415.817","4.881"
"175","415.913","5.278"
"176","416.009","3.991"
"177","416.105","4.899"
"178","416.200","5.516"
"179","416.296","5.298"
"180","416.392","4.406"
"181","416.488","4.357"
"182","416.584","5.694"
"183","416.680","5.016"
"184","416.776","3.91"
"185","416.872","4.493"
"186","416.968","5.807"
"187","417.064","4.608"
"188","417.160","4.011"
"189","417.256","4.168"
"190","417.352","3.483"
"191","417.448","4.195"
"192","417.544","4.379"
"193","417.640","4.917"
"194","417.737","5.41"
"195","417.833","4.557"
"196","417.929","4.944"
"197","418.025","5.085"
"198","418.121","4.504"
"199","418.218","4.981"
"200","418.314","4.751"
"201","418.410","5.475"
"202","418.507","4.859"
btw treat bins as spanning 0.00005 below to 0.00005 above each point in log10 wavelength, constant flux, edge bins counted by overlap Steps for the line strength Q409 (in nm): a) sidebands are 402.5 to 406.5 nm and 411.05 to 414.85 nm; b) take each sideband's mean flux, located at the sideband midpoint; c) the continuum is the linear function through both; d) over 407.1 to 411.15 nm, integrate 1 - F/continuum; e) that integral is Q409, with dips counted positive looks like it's 0.316 nm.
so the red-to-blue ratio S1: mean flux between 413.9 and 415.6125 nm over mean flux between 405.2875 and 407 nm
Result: 1.08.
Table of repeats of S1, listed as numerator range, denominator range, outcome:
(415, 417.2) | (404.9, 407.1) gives 1.02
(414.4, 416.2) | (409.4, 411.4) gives 1.21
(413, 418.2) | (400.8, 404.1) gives 0.97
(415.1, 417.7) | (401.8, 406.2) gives 0.96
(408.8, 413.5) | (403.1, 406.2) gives 0.93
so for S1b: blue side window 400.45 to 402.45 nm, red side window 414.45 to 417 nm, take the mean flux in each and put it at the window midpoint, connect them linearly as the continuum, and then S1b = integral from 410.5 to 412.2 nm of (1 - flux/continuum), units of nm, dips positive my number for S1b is 0.13 nm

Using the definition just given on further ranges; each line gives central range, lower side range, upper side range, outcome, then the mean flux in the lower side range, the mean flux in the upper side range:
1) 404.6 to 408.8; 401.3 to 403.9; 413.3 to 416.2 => 0.24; 5.13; 4.98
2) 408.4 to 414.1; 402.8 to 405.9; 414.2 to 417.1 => 0.34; 4.87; 4.95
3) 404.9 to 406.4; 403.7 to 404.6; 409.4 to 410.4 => -0.10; 4.73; 3.87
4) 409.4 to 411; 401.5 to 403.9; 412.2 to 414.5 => 0.29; 5.07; 4.9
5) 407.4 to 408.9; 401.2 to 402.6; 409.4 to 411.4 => -0.16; 5.17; 4.13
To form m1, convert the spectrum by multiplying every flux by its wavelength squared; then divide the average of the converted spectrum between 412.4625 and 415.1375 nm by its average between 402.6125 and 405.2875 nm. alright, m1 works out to 1.04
